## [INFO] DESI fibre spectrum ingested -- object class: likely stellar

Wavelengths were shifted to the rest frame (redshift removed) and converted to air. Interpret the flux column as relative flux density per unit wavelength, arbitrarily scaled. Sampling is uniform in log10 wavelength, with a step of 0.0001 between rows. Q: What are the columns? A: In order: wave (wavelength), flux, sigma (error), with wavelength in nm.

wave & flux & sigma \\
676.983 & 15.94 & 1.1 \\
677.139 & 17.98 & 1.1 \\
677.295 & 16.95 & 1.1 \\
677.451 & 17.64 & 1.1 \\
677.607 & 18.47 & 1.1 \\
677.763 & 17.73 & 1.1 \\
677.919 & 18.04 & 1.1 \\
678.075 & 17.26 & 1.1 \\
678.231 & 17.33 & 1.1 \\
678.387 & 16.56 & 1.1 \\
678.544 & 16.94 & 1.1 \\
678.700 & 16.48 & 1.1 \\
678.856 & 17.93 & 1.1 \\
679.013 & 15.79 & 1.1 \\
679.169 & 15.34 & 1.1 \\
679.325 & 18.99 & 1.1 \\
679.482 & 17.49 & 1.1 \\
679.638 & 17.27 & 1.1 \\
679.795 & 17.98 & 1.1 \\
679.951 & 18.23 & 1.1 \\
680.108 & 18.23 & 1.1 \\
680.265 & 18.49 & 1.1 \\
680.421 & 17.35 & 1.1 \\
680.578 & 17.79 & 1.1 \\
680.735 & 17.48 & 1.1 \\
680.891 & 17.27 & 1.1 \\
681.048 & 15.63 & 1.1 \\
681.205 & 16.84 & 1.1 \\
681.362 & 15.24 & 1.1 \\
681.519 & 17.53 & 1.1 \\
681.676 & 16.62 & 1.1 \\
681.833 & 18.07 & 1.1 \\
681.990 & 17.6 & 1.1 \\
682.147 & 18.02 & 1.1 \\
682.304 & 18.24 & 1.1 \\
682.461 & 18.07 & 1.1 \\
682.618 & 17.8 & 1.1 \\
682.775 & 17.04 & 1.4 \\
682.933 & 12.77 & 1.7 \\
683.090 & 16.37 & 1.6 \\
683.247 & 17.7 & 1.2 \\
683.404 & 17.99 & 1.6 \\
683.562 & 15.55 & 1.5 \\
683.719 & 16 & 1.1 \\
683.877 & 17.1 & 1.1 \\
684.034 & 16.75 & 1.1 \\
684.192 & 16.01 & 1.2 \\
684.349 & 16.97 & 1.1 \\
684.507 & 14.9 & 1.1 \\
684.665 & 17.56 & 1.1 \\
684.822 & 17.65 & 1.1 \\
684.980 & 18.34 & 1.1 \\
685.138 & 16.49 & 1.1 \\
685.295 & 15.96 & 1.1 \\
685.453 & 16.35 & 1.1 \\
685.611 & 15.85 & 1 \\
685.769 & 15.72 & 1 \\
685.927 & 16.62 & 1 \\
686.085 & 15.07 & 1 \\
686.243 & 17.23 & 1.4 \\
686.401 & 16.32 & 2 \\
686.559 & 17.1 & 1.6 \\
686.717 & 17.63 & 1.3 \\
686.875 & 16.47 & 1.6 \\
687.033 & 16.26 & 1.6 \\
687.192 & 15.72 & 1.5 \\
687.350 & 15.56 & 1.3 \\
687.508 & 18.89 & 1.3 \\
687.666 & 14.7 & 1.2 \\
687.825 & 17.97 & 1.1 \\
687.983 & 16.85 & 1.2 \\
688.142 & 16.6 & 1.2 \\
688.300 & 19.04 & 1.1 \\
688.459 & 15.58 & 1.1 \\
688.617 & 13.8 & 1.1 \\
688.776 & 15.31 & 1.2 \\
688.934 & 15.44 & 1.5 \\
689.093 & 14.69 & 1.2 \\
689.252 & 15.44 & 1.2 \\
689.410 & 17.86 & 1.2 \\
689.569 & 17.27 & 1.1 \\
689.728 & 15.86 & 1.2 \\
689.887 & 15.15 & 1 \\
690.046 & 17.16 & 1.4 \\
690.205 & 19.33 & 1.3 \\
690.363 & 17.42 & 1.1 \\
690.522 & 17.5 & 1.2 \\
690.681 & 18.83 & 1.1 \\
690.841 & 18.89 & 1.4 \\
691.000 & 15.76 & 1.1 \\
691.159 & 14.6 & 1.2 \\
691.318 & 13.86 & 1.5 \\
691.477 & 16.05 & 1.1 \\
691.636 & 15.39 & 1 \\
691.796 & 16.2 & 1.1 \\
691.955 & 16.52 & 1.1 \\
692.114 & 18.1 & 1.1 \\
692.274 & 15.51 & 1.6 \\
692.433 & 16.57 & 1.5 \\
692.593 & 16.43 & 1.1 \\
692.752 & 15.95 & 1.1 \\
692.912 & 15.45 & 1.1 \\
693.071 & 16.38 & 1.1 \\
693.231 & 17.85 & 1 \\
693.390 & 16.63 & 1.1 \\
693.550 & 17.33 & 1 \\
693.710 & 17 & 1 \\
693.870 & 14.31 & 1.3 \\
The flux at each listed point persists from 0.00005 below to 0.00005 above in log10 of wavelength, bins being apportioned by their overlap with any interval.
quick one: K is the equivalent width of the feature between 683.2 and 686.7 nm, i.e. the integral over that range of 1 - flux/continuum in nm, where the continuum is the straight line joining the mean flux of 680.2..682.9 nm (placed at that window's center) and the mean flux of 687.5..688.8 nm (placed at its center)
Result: 0.05 nm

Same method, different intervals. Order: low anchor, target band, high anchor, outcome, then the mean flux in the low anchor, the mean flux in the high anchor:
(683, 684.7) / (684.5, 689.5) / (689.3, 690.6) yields 0.13 nm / 16.6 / 17.2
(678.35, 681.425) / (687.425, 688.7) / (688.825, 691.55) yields 0.00 nm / 17.2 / 16.5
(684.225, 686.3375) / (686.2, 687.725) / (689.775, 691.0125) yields 0.02 nm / 16.5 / 17.6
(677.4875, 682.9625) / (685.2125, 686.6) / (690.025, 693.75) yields 0.06 nm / 17.3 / 16.7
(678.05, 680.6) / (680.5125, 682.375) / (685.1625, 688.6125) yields -0.01 nm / 17.4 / 16.5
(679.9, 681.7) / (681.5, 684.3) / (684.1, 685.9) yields -0.01 nm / 17.2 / 16.5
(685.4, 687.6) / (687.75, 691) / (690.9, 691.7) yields -0.22 nm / 16.5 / 15.2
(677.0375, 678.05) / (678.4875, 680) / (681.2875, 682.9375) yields 0.03 nm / 17.7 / 17.2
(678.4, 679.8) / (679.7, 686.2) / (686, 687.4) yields -0.07 nm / 17.1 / 16.4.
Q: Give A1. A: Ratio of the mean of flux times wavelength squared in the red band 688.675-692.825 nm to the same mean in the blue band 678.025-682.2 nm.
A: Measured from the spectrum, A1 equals 1.0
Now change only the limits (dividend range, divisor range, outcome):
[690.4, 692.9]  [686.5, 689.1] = 1.01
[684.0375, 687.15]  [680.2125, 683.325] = 0.98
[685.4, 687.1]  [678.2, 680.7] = 0.96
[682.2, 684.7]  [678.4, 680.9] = 0.97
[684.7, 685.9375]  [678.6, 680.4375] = 0.97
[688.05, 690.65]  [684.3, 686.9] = 1.01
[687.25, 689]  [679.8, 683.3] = 0.97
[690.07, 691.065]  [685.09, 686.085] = 1.13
